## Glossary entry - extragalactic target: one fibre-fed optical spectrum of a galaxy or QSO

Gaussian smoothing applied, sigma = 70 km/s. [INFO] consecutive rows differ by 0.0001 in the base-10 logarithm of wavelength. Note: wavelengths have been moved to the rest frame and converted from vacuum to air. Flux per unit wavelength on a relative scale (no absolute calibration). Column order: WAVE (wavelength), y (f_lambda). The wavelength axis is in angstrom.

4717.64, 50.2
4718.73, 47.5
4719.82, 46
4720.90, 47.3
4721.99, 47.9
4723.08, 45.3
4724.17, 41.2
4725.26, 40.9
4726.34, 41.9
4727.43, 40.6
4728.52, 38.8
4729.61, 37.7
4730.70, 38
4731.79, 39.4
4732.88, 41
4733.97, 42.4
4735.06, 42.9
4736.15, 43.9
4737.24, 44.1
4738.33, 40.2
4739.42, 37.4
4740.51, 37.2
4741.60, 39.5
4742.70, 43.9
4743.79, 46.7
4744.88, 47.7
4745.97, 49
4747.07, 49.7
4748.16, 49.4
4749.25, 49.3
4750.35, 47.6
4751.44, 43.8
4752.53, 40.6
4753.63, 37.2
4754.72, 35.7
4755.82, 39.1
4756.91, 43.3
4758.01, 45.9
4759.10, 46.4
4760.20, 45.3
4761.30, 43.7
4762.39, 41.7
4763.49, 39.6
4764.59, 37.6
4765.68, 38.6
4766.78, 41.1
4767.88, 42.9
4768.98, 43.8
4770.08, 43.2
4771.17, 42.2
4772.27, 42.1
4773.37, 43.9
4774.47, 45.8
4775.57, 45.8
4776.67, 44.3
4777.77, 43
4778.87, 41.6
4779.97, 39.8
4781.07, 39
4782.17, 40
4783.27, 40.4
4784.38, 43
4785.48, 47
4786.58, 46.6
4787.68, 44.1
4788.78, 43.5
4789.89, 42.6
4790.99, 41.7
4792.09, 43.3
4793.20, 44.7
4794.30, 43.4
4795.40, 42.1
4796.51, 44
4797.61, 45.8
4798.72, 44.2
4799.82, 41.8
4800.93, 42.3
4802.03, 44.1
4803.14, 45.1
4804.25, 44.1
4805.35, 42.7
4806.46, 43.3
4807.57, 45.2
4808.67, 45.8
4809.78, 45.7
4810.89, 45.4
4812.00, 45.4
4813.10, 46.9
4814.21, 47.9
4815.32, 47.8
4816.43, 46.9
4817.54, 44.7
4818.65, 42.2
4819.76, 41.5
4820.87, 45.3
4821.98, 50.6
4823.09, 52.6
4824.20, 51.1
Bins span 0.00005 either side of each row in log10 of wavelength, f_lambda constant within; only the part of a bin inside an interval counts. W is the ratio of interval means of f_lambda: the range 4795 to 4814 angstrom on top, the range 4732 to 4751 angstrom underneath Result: 1.01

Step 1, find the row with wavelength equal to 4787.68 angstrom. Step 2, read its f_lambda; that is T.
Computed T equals 44.1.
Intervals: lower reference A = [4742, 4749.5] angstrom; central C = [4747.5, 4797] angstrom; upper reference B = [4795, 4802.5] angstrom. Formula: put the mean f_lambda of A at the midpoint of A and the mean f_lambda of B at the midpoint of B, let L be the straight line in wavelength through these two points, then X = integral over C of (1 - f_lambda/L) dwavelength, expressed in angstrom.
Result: 2.9 angstrom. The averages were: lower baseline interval 47.7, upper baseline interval 43.5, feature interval 42.9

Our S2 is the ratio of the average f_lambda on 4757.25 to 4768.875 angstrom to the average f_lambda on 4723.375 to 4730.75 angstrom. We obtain 1.05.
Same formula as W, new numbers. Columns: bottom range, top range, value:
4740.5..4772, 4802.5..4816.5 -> 1.05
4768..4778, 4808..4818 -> 1.06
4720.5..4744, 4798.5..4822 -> 1.08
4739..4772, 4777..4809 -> 1.01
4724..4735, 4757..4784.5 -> 1.05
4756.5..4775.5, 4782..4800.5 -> 1.01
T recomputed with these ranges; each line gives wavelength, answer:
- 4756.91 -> 43.3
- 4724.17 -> 41.2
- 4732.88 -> 41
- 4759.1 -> 46.4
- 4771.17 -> 42.2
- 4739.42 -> 37.4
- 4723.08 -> 45.3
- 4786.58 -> 46.6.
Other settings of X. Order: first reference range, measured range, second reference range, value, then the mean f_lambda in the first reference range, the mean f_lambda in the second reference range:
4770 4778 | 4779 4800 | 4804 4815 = 0.7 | 43.9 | 45.3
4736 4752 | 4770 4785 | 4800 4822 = 0.8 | 44.7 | 44.9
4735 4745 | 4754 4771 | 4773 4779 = 0.6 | 42.1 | 44.2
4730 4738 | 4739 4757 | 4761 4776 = -0.7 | 41.6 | 42.2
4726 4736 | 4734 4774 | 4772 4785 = -1.5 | 40.4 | 42.4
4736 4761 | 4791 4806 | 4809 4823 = 0.6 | 43.6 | 46.1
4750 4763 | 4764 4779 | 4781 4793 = 0.1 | 42.4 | 43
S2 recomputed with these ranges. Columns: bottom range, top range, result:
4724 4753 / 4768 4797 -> 1.01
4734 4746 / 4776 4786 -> 0.98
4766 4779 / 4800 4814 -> 1.03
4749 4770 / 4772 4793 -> 1.02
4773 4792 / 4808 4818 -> 1.07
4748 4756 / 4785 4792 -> 1.04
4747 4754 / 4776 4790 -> 0.94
